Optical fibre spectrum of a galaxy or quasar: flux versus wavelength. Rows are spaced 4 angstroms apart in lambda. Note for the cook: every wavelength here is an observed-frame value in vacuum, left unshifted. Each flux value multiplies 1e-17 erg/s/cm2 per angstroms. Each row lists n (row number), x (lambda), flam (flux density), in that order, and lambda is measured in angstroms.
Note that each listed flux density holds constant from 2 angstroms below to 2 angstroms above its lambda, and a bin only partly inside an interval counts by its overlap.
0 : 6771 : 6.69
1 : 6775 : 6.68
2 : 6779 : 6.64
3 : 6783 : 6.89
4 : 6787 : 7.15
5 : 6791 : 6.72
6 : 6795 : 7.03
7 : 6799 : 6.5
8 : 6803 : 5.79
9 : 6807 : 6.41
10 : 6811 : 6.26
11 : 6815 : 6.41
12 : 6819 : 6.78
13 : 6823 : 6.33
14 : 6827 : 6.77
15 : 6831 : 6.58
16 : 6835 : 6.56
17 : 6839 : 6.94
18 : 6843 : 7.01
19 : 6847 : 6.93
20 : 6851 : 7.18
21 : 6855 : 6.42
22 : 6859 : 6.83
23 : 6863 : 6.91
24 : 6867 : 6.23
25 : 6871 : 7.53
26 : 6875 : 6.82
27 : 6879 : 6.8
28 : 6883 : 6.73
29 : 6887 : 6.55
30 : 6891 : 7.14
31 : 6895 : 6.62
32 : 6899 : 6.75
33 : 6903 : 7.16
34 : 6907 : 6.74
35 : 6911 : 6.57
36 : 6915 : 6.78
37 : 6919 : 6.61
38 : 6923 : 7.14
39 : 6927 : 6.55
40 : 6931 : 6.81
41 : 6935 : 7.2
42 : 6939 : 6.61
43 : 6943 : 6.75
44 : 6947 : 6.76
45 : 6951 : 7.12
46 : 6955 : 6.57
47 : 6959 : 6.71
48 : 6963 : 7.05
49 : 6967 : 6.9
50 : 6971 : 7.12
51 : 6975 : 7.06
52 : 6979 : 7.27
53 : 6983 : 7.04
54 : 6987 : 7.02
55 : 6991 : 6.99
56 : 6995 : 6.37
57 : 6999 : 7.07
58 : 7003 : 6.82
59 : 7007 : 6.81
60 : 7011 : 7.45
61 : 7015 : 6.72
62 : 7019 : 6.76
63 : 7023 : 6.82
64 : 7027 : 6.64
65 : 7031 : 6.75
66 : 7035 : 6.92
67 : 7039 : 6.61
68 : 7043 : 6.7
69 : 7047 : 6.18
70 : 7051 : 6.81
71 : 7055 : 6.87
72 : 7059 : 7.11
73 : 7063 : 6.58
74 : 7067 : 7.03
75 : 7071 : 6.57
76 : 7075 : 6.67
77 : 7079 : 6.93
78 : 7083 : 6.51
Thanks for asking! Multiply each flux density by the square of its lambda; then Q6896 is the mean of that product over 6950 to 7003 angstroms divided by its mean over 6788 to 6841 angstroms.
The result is 1.11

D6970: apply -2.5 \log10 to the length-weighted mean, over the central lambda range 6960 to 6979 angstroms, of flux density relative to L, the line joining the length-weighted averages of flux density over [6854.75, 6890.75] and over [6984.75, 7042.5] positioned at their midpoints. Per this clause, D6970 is -0.03 mag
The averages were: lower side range 6.79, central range 7.04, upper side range 6.84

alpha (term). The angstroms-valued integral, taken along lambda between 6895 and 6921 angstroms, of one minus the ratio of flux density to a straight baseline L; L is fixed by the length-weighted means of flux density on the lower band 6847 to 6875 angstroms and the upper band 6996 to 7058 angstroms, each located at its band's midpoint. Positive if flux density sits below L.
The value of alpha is 0.3 angstroms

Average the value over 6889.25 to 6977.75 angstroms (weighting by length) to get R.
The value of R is 6.85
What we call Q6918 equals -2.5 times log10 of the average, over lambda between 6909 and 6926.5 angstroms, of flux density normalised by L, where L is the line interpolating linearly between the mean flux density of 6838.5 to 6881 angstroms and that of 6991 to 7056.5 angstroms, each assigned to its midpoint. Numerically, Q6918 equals 0.01 mag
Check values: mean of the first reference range 6.87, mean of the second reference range 6.77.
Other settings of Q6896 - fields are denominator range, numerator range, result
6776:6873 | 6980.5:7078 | 1.08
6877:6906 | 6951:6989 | 1.05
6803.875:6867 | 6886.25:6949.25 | 1.05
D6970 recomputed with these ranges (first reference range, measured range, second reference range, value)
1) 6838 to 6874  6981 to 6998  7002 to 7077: -0.01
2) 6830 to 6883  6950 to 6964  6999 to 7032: 0.00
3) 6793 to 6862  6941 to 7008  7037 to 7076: -0.04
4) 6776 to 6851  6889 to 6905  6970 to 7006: -0.02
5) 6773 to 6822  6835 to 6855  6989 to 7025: -0.04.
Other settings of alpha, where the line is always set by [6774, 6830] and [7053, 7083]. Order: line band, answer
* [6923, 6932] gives -0.1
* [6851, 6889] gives -0.8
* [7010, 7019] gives -0.3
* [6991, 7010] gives -0.2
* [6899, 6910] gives -0.3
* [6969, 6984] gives -0.9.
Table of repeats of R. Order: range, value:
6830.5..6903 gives 6.82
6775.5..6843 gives 6.62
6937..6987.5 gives 6.92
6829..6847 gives 6.79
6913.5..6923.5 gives 6.8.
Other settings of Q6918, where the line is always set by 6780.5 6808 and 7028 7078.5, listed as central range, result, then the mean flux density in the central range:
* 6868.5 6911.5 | -0.028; 6.86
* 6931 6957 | -0.021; 6.83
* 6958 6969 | -0.031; 6.9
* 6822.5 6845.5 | -0.010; 6.73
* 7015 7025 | -0.008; 6.78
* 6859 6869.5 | 0.001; 6.67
